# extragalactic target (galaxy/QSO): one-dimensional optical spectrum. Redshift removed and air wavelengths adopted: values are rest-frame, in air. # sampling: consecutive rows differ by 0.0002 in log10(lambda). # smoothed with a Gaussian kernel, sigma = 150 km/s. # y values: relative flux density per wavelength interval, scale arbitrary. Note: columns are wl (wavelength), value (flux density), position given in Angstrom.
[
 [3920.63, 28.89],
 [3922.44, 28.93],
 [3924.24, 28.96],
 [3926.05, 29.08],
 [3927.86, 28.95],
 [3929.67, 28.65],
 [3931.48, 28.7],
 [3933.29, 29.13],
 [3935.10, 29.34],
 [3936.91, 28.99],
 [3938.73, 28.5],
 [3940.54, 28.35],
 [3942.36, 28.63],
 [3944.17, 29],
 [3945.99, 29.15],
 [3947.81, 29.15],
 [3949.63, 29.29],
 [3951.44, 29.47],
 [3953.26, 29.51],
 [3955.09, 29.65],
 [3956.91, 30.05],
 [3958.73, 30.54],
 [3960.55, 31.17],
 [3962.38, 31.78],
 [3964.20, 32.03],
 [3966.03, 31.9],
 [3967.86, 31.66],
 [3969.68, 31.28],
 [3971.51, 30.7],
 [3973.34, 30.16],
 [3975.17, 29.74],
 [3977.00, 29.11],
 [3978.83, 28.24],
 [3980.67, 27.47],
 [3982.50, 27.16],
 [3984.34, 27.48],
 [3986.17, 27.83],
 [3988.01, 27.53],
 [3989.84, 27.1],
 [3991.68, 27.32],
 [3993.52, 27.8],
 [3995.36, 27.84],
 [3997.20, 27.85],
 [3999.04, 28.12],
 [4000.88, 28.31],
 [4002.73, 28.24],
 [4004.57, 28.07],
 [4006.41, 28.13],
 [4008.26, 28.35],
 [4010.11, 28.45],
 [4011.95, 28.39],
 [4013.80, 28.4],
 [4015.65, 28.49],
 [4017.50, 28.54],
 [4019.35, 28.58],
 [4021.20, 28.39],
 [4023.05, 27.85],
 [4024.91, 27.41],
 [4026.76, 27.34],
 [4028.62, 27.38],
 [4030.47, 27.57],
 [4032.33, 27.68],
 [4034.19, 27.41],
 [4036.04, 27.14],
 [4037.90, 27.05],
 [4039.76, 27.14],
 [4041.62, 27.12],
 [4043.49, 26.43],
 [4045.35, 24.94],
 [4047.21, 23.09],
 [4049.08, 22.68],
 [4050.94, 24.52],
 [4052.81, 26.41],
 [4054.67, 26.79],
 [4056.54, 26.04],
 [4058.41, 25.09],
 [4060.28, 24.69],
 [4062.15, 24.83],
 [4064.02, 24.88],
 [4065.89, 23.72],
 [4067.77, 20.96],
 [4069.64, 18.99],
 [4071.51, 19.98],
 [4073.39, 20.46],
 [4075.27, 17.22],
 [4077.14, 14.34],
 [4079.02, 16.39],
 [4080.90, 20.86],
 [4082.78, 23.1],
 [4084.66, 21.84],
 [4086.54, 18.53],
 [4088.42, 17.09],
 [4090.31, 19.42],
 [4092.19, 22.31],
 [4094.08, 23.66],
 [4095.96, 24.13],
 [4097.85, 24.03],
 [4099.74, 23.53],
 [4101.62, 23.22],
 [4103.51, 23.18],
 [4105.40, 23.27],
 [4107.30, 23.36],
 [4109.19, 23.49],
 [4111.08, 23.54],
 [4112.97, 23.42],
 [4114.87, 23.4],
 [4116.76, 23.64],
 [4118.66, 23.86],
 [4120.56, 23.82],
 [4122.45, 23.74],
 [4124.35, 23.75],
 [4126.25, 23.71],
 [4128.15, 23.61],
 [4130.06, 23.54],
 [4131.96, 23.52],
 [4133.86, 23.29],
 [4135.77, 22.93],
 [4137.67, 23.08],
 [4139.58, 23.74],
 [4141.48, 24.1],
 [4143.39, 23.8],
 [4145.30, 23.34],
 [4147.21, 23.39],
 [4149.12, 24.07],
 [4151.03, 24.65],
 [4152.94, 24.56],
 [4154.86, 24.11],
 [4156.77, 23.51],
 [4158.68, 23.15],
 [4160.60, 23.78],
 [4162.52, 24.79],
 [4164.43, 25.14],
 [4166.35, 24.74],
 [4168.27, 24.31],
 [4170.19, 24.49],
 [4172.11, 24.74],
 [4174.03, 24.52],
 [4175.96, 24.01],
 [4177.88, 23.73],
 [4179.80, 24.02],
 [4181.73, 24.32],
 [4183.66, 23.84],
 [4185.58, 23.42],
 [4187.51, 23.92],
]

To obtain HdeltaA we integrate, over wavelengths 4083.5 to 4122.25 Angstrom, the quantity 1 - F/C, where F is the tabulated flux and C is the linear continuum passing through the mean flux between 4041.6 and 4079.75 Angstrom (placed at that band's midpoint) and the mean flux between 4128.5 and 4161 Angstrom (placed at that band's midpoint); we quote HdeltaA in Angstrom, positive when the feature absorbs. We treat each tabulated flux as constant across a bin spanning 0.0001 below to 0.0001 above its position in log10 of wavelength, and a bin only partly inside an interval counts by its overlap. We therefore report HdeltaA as 0.93 Angstrom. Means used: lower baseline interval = 22.8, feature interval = 22.7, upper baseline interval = 23.7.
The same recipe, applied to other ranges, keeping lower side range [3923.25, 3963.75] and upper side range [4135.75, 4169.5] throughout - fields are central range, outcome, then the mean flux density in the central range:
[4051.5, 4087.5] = 5.92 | 21.9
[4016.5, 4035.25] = -0.37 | 27.8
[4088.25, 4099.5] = 1.45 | 22.2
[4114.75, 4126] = 0.50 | 23.7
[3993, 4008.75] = -0.09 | 28.1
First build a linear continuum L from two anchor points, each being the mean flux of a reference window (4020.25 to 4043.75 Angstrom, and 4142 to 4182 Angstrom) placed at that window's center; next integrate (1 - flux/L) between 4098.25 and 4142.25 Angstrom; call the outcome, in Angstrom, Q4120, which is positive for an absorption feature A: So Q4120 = 2.9 Angstrom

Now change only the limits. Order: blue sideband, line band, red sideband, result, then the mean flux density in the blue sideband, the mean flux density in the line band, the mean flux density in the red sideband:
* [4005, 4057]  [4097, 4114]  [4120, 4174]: 1.09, 27.1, 23.4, 23.9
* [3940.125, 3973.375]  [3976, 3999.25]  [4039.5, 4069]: 0.62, 30.2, 27.8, 24.8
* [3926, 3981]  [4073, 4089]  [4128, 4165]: 4.30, 29.7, 18.9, 23.8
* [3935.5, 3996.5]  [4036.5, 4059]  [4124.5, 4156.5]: 0.85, 29.3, 25.6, 23.7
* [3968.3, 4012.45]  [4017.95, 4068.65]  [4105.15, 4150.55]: 0.95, 28.4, 26.1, 23.6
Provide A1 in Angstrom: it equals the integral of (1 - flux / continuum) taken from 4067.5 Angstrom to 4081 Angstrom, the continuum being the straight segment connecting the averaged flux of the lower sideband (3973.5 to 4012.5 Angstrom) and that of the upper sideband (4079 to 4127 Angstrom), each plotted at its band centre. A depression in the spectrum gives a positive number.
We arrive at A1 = 3.2 Angstrom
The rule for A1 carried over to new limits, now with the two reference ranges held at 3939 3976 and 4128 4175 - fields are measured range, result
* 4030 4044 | 0.2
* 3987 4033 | 0.8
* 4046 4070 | 2.5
